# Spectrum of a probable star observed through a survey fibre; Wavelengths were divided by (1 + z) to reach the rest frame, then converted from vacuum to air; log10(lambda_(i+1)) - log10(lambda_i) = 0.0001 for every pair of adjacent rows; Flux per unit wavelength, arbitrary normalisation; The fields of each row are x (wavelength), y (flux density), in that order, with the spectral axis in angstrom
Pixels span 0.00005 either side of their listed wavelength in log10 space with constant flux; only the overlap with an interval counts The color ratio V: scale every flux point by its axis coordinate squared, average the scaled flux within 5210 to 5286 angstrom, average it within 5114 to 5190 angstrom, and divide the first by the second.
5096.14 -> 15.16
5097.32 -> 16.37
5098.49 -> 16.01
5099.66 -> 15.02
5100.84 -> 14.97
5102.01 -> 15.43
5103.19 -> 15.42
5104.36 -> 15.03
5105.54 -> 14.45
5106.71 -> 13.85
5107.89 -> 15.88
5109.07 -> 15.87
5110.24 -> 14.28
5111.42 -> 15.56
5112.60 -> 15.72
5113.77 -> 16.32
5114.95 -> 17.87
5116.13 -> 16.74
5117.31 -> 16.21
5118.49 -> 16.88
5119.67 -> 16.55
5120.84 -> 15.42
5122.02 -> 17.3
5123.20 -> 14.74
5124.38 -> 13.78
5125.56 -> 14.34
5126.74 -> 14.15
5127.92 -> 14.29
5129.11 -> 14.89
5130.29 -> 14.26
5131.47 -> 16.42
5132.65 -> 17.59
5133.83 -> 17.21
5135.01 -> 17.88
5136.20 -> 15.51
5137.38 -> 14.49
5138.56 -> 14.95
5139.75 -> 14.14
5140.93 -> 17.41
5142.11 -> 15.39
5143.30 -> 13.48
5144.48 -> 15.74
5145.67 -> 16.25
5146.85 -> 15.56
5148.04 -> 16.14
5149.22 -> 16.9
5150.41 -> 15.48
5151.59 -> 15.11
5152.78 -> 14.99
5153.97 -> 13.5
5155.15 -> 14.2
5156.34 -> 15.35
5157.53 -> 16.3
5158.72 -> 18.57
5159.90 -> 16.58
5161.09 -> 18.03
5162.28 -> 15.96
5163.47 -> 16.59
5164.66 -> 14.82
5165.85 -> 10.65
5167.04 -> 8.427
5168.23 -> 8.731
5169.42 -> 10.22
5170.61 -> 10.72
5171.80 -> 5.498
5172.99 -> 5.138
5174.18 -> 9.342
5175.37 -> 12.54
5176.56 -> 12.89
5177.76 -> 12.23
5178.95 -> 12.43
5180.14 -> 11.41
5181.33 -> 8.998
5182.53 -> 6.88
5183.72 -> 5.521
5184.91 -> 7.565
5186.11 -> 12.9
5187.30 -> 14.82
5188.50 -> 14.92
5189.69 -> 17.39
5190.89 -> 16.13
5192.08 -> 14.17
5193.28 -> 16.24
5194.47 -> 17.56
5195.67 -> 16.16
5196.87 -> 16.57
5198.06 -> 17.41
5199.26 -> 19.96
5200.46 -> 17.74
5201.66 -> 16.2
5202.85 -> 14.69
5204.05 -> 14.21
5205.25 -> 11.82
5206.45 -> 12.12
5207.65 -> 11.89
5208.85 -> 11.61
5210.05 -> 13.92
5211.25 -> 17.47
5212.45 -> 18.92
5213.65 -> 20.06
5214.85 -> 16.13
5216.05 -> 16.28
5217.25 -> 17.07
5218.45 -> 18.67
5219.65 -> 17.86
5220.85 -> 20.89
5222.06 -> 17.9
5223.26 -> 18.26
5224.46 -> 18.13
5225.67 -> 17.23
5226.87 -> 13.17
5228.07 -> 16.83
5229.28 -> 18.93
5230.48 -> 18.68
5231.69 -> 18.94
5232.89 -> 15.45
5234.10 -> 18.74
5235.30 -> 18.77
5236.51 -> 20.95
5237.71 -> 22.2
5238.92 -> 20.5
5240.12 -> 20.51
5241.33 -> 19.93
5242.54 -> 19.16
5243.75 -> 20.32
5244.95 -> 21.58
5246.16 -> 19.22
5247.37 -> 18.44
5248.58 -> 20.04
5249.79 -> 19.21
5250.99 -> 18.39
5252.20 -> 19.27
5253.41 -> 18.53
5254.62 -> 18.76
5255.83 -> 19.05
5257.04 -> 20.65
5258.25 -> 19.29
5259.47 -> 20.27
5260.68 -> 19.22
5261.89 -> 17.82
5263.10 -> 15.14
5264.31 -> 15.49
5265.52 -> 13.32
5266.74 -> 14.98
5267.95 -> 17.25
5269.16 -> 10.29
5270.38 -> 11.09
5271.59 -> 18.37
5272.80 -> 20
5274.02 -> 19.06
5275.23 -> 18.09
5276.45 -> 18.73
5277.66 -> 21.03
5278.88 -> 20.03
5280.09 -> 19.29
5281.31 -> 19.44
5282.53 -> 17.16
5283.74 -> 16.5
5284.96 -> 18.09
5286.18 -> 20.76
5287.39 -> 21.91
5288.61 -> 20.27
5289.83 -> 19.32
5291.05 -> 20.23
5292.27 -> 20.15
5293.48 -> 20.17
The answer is 1.35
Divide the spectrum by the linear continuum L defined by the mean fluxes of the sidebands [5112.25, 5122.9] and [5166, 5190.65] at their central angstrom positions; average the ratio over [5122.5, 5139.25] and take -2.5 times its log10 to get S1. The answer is -0.01 mag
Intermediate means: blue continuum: 16.5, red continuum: 10.5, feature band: 15.3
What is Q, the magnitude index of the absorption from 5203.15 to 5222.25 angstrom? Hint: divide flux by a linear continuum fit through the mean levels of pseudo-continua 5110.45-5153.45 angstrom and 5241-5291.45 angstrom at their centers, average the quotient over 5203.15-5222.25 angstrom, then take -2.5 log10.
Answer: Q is 0.09 mag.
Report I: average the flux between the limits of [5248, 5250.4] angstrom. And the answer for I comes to 19.7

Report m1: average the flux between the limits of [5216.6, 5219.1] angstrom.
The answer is 17.9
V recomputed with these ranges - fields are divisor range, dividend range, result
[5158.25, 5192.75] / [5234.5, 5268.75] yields 1.61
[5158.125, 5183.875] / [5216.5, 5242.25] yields 1.64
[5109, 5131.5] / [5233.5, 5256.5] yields 1.33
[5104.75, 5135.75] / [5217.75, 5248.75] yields 1.26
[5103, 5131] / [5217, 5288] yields 1.26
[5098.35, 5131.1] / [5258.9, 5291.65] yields 1.24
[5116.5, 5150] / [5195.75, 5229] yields 1.08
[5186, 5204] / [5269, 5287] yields 1.15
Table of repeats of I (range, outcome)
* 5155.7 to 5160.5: 16.7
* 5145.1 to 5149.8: 16.2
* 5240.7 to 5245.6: 20.2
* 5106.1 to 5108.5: 14.9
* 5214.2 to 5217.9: 16.6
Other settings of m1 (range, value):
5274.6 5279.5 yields 19.5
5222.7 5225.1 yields 18.2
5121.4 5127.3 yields 14.9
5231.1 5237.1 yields 18.6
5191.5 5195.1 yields 16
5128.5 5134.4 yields 16.1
